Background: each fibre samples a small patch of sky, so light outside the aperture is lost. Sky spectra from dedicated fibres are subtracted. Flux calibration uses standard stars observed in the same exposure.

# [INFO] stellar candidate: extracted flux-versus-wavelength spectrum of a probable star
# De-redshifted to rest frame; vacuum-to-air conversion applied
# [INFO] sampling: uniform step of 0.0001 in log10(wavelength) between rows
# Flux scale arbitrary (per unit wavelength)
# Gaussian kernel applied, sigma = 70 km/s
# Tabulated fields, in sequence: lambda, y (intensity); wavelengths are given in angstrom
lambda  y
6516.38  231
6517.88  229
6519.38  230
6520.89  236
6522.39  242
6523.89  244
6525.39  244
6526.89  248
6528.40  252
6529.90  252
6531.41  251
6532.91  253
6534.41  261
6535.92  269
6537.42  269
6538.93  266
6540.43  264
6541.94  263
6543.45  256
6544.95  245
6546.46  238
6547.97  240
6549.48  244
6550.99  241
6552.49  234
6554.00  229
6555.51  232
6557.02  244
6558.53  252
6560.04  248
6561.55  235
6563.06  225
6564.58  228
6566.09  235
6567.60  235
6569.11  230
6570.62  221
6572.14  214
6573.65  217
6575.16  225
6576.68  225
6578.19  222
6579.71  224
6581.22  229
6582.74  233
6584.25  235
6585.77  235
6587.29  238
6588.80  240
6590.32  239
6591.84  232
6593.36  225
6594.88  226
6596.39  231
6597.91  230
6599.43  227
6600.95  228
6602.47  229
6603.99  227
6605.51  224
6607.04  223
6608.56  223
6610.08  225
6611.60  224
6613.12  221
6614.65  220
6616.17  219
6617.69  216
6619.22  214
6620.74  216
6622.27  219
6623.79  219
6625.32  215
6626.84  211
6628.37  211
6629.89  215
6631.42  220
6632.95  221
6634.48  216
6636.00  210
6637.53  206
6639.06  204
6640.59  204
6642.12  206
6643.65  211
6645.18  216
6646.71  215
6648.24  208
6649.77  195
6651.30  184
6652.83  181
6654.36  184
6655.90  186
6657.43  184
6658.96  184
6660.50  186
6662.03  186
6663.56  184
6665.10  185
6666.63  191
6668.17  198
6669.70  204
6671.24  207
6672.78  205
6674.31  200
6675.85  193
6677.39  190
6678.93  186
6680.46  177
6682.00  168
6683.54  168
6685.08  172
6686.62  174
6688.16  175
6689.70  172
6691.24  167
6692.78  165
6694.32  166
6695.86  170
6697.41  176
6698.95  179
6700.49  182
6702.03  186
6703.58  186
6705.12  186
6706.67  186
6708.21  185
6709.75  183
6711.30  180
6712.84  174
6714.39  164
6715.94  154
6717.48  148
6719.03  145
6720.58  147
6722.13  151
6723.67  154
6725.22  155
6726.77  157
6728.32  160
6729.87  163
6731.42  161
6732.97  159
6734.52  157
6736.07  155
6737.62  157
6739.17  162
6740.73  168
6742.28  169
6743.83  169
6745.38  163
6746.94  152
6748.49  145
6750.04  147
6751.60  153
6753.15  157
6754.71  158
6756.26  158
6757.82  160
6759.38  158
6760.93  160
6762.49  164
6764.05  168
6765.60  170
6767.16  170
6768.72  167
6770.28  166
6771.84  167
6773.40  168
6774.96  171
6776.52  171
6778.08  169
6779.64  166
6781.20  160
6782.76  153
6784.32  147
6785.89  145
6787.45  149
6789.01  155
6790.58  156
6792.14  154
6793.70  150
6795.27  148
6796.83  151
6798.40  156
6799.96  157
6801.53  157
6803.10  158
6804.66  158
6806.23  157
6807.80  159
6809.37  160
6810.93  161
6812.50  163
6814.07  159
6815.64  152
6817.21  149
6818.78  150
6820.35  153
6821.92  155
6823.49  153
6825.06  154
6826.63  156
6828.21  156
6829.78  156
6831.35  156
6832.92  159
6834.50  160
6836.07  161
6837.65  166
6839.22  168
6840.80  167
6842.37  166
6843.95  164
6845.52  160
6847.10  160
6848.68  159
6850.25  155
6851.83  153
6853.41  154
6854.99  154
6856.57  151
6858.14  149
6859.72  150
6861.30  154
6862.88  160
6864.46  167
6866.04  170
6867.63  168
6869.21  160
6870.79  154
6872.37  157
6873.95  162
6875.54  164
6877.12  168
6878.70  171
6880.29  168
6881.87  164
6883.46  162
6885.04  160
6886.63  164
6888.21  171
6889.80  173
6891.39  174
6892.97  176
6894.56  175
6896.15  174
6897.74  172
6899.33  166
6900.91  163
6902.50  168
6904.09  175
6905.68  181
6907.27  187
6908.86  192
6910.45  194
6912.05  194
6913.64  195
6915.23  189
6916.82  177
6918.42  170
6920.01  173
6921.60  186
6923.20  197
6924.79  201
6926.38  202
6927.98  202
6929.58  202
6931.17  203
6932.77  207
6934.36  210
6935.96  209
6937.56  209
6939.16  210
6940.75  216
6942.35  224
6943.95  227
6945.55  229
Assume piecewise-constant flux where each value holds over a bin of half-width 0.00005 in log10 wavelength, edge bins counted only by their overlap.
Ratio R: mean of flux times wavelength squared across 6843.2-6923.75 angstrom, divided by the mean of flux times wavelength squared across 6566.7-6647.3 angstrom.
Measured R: 0.83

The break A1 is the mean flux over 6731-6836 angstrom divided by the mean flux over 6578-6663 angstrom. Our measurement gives 0.73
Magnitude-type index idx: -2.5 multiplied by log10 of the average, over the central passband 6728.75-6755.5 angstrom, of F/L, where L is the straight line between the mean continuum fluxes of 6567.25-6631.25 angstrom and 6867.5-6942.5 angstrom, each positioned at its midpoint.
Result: 0.28 mag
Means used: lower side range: 224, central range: 159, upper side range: 182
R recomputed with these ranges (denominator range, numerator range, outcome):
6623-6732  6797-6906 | 0.92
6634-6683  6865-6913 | 0.94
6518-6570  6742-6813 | 0.70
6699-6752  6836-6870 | 1.01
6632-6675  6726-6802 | 0.83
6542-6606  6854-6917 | 0.80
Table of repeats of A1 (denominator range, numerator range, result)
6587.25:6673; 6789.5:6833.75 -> 0.74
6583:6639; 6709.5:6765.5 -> 0.71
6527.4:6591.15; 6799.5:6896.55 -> 0.67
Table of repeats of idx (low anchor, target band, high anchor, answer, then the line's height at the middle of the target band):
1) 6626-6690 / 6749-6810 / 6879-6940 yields 0.194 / 190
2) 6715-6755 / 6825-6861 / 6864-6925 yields 0.067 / 168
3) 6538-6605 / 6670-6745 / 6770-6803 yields 0.091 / 186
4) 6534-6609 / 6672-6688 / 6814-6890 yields 0.131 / 206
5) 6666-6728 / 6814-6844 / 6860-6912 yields 0.088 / 171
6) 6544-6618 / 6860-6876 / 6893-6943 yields 0.216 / 197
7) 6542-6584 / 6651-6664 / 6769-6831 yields 0.106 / 203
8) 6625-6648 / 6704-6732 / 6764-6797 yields 0.115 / 183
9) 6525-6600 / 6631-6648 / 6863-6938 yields 0.069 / 225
